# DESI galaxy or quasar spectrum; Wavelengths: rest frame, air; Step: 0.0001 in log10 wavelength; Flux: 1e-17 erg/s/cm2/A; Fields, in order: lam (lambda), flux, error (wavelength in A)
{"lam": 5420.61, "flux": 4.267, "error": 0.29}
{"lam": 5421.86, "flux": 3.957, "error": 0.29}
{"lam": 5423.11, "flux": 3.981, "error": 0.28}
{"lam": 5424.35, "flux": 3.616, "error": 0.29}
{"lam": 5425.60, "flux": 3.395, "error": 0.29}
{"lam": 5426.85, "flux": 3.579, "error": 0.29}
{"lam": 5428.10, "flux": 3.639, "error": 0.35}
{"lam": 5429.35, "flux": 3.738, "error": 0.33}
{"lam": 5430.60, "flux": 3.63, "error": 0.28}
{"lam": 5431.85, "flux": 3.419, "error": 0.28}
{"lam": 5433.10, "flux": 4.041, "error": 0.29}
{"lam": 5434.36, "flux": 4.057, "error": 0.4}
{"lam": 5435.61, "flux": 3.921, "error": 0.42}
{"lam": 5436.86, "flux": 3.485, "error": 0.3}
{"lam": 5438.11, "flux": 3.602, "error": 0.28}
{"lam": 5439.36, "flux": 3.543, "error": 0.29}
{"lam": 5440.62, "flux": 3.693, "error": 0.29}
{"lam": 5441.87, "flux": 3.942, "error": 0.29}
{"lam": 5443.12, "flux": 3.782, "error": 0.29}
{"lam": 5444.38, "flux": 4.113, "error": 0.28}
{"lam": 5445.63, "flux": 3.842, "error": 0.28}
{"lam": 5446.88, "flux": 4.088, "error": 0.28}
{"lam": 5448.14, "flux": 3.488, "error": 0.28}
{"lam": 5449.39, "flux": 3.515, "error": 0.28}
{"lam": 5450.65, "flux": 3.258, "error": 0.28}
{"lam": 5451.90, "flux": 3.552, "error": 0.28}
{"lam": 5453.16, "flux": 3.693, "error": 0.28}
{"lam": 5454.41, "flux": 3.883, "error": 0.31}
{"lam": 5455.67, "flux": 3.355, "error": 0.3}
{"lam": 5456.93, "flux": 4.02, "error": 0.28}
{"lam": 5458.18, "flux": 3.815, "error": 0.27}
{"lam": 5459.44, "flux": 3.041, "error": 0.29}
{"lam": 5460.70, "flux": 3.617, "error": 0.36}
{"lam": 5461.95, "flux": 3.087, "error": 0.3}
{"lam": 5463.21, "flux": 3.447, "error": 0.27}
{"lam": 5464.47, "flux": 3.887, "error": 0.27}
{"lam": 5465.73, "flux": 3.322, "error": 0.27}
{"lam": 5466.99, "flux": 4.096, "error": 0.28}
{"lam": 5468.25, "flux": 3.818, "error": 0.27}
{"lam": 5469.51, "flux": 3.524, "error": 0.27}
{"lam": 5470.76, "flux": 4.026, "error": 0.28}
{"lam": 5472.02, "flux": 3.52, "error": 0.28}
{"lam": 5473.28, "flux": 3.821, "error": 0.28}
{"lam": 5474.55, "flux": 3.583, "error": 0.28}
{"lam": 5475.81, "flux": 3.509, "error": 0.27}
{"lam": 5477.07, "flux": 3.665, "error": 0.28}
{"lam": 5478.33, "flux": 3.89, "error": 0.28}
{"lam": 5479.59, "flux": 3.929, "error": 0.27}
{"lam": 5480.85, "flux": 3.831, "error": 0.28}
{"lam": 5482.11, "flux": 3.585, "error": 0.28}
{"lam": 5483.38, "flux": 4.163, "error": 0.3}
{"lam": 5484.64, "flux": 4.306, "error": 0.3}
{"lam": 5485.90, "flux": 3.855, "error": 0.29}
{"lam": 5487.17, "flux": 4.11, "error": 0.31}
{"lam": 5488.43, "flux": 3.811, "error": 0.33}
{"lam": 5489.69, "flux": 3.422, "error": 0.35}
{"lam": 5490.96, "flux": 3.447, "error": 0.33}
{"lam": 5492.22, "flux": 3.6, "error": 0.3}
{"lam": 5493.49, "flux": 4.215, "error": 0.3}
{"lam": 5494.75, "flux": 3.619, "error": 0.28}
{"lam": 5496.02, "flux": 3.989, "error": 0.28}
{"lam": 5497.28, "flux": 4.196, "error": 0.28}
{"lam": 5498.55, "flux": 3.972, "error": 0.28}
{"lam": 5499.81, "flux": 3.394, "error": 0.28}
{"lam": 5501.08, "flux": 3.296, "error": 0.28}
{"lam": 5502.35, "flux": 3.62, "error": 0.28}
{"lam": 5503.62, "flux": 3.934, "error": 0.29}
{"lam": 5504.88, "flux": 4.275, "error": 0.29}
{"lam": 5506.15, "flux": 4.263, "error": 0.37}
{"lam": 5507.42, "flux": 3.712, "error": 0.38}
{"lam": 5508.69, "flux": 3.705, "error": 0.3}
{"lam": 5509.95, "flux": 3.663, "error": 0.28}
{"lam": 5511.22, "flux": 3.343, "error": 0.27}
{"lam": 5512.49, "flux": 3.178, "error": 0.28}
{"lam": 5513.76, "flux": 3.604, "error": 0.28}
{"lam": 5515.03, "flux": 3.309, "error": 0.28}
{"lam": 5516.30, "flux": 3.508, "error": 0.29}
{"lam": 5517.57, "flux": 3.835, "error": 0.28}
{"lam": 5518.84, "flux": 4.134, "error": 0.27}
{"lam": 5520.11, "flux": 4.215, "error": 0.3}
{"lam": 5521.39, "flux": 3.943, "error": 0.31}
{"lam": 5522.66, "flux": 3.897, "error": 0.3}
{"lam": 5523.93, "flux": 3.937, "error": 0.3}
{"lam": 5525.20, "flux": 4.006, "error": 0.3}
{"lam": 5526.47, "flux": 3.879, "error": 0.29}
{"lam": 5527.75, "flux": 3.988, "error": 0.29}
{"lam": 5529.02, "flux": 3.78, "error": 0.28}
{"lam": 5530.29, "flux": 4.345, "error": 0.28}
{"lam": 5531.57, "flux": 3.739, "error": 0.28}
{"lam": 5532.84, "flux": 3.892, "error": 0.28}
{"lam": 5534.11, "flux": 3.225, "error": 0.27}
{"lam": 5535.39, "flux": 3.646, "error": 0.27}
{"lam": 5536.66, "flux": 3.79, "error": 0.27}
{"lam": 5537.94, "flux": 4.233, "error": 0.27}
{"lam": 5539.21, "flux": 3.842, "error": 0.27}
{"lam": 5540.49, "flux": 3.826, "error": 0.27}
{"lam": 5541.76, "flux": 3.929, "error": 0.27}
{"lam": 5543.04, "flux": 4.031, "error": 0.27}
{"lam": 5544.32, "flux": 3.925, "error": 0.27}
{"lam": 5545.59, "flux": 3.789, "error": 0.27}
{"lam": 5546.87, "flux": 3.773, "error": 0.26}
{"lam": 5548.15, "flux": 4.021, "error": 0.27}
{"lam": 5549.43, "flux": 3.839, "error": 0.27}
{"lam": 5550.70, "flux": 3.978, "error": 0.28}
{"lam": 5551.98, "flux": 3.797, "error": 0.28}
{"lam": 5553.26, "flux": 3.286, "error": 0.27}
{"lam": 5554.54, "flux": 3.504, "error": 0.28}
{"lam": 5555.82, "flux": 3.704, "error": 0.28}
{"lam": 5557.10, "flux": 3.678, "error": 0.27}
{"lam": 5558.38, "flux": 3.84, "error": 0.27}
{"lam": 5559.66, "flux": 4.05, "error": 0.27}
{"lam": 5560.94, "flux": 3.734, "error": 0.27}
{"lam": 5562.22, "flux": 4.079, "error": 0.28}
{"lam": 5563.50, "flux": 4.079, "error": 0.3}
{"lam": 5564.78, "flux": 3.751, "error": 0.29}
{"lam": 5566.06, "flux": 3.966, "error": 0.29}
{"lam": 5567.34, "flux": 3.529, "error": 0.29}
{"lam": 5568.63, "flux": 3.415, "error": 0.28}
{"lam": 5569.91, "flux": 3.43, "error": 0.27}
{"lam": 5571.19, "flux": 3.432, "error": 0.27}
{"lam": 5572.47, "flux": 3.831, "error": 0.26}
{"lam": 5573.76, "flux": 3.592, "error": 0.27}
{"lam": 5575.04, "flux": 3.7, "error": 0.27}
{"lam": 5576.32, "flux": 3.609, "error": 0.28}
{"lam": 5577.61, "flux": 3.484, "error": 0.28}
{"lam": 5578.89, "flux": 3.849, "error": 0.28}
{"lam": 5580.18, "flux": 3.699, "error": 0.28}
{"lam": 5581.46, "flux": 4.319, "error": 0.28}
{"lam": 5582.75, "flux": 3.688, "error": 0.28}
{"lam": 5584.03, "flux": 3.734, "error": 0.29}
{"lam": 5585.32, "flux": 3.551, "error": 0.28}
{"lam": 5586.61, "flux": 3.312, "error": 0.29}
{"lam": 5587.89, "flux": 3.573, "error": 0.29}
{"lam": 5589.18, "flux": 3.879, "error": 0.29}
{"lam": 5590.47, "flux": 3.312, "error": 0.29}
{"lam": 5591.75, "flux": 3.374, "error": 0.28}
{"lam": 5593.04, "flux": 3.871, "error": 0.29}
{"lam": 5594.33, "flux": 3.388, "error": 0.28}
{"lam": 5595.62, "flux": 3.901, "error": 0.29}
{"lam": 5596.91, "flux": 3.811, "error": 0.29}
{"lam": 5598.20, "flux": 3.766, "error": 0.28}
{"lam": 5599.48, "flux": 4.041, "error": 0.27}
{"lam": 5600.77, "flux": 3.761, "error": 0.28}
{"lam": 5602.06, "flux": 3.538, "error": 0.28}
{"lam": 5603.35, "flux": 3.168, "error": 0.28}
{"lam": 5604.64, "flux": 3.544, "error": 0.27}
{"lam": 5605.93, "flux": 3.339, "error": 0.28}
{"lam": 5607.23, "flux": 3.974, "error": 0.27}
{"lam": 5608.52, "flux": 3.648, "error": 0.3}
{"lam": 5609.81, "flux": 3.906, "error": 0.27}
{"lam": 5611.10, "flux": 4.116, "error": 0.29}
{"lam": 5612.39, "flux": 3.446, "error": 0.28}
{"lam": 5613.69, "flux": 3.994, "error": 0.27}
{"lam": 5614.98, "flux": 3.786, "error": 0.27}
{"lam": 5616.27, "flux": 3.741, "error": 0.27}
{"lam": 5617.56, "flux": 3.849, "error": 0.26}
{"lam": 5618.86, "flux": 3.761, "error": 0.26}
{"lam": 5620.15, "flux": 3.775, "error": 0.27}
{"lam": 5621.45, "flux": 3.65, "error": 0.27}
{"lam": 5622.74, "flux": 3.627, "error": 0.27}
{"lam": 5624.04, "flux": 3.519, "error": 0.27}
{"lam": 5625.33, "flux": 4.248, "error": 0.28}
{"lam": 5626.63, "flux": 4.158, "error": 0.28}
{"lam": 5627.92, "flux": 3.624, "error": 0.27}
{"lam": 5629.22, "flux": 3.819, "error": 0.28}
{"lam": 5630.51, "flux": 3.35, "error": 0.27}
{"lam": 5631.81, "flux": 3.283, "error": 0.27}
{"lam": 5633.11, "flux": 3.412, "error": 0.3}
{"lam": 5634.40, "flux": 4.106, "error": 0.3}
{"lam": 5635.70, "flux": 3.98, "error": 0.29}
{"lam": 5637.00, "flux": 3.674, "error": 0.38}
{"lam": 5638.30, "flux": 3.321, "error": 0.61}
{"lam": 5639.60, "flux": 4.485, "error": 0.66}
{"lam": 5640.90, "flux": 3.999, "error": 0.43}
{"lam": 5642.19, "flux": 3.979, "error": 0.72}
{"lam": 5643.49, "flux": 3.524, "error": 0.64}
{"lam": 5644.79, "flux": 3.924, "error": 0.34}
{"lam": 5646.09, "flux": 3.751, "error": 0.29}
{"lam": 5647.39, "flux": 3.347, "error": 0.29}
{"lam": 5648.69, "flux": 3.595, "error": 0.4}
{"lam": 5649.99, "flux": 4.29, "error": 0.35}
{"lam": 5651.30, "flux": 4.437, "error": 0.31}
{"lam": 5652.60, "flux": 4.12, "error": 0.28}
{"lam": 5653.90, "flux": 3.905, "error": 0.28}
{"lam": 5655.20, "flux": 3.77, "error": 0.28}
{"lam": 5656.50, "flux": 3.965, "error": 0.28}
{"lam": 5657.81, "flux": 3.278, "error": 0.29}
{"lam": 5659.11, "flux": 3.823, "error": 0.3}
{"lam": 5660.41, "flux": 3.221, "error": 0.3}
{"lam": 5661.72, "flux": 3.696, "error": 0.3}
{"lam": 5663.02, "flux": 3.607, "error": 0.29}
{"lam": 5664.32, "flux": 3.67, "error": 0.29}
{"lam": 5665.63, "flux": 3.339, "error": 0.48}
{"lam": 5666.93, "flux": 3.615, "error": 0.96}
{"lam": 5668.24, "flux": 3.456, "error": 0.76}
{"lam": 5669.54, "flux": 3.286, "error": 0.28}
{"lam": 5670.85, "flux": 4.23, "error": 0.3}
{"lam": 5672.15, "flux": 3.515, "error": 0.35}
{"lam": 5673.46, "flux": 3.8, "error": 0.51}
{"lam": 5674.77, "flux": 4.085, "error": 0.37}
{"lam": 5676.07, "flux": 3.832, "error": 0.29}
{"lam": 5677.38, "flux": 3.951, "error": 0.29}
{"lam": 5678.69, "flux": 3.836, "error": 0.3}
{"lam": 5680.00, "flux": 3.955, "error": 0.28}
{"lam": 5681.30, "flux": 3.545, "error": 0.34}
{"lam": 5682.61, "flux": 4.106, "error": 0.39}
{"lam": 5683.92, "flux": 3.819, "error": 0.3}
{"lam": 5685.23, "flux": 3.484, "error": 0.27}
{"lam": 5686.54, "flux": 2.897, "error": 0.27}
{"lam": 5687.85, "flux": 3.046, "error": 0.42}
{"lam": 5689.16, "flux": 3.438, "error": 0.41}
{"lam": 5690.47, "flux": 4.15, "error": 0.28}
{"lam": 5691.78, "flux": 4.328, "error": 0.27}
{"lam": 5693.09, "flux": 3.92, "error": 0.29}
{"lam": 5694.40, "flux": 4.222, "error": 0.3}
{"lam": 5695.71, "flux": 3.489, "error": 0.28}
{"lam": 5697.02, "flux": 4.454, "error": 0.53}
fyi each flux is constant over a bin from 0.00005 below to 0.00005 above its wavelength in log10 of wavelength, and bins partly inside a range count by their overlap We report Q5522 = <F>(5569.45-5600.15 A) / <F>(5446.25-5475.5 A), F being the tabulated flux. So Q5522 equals 1.0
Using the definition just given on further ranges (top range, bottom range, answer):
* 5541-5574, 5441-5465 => 1.03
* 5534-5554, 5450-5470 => 1.07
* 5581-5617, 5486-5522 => 0.98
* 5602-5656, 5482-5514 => 1.00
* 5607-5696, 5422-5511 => 1.01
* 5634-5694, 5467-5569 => 0.99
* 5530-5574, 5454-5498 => 1.01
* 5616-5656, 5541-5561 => 1.00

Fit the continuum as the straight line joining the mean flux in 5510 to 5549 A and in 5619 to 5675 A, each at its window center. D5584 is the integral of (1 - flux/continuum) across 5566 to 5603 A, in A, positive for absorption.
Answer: 1.22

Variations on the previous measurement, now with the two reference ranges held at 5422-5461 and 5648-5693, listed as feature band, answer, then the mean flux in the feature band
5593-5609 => 0.3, 3.66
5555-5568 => -0.4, 3.83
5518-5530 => -0.9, 3.98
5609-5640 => -0.3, 3.77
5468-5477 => 0.0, 3.68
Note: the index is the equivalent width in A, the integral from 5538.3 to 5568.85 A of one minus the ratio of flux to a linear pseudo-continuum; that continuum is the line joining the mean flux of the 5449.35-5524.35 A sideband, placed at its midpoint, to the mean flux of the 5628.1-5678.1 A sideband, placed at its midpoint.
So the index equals -0.6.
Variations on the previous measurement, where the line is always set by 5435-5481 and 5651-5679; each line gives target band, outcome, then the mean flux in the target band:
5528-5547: -0.8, 3.86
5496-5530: -1.0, 3.8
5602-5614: 0.2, 3.66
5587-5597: 0.3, 3.62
